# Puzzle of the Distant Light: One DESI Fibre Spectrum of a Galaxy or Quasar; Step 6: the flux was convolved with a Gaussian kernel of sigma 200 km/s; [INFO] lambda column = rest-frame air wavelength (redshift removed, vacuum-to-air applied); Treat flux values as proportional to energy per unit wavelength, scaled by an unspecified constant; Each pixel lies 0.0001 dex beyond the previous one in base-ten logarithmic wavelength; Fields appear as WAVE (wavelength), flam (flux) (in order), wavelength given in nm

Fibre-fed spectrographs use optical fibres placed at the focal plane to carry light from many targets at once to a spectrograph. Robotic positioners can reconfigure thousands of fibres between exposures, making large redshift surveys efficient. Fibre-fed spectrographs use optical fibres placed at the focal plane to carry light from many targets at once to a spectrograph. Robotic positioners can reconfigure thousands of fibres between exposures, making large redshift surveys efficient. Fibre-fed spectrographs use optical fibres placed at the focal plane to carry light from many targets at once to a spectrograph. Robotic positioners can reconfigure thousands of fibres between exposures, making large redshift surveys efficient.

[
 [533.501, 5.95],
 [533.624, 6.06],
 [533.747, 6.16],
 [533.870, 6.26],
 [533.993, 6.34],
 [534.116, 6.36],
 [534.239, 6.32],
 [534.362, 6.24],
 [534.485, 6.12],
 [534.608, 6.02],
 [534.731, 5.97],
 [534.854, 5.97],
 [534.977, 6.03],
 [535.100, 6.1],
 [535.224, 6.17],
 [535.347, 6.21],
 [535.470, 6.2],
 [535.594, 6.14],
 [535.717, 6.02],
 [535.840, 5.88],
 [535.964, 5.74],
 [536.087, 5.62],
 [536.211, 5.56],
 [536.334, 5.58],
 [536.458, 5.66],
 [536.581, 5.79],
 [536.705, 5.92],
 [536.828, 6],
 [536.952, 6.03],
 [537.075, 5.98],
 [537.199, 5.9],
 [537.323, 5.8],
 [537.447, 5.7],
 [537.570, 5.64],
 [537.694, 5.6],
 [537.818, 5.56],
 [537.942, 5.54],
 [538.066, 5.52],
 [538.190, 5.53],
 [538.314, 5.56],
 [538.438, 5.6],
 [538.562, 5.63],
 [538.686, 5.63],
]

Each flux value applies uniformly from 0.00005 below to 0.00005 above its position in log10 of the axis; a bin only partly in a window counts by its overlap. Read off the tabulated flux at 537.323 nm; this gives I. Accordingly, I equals 5.8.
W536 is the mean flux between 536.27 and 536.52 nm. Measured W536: 5.63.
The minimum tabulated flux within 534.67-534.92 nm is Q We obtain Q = 5.97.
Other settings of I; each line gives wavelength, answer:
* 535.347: 6.21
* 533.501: 5.95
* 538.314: 5.56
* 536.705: 5.92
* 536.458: 5.66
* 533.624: 6.06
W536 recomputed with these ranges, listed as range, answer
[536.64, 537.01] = 5.98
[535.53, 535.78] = 6.08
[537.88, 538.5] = 5.55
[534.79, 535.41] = 6.1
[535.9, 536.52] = 5.63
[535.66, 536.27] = 5.76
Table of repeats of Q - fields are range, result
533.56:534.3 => 6.06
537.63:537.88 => 5.56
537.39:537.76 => 5.6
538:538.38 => 5.52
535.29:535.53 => 6.2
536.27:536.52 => 5.58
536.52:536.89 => 5.79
